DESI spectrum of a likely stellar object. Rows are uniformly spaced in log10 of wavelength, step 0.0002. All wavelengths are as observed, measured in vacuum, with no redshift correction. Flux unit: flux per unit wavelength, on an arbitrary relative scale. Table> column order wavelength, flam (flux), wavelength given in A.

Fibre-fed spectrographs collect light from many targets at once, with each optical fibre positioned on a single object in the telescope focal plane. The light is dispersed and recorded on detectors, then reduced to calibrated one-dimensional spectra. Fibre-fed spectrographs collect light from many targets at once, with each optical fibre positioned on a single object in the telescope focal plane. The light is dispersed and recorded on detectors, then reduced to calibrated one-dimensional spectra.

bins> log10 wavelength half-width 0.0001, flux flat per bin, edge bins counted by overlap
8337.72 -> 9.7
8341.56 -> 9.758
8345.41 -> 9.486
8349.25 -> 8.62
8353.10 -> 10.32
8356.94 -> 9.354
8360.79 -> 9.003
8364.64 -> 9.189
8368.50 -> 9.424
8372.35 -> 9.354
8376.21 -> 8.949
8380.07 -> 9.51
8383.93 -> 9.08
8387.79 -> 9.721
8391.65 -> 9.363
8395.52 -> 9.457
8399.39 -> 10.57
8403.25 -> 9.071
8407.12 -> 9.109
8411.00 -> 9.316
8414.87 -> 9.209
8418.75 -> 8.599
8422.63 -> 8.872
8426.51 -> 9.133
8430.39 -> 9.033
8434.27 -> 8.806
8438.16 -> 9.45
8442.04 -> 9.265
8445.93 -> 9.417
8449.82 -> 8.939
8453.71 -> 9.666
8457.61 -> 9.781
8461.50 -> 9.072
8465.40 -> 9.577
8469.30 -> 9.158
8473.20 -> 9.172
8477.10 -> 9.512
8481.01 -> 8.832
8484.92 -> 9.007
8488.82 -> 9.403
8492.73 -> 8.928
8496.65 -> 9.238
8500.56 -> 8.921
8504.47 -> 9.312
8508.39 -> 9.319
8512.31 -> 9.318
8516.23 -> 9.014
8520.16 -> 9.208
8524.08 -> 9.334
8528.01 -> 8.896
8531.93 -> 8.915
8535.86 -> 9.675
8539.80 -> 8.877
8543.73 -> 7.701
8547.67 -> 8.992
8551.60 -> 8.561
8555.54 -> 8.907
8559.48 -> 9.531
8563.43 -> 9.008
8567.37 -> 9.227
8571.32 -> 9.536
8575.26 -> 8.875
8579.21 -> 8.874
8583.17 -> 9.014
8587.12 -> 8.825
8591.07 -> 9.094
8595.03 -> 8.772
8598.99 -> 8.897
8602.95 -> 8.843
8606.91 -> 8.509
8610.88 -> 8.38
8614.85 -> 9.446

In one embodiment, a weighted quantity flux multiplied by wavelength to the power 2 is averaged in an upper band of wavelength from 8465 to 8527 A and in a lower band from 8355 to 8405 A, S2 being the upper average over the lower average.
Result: 1.01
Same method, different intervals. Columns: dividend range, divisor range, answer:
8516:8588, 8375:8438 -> 1.01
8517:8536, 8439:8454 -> 1.00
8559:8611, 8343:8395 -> 1.01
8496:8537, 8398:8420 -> 1.01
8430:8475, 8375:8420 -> 1.01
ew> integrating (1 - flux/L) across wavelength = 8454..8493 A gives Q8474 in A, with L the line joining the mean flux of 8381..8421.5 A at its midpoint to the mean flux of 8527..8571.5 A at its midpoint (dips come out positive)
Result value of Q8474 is -0.5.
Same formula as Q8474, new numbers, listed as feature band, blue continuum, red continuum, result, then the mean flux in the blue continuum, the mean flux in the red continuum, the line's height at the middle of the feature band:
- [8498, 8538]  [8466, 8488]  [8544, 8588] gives -0.4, 9.18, 8.99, 9.09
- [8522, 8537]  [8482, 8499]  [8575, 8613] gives -0.3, 9.12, 8.81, 9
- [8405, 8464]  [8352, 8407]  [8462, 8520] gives 0.8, 9.43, 9.19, 9.31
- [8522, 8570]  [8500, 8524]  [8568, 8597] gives 0.7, 9.21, 9.01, 9.11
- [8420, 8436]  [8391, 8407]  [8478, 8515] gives 0.9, 9.58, 9.15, 9.45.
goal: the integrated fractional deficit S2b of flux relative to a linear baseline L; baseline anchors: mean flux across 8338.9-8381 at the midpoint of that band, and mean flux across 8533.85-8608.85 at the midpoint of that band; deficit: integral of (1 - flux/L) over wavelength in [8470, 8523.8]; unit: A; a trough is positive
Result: -0.5 A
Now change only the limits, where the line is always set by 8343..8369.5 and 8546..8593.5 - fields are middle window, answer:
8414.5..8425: 0.5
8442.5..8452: 0.0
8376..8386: 0.1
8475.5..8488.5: 0.0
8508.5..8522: -0.1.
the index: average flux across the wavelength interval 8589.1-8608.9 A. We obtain 8.82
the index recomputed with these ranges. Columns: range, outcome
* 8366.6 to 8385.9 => 9.26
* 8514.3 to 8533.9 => 9.07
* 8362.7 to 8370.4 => 9.3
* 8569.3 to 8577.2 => 9.21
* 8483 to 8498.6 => 9.14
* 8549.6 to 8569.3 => 9.05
